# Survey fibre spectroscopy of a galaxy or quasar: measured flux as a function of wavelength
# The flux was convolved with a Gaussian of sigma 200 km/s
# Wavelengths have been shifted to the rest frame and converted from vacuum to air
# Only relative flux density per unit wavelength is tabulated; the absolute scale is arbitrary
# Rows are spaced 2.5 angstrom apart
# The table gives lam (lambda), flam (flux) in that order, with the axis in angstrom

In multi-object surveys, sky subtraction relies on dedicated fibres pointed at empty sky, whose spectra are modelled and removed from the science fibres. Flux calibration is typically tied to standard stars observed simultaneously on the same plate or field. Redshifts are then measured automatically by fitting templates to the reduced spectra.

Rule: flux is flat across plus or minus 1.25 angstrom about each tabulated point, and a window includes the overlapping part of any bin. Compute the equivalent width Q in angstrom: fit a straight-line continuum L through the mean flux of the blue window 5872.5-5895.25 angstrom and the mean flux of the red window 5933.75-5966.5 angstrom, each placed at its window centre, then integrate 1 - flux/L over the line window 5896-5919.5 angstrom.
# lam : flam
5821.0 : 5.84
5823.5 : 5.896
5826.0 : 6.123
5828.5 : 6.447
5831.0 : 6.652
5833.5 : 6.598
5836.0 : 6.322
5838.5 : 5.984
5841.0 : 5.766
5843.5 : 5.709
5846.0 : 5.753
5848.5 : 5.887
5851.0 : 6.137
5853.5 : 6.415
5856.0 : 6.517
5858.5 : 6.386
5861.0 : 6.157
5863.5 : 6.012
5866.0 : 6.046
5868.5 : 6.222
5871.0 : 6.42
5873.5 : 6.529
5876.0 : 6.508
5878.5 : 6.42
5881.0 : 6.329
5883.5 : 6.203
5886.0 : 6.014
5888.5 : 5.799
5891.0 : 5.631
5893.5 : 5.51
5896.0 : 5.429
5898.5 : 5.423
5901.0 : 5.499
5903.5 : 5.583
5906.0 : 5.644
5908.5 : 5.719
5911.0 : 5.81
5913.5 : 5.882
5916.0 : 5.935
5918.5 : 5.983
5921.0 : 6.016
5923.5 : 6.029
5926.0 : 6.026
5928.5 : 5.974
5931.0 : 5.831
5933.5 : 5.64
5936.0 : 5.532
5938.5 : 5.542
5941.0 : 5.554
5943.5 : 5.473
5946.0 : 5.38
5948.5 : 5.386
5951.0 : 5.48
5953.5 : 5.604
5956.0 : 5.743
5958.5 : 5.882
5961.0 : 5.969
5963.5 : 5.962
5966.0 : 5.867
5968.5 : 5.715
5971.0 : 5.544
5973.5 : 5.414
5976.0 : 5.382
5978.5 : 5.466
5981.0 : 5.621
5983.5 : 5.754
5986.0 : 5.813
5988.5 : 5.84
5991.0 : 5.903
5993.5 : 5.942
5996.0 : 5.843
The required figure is 0.9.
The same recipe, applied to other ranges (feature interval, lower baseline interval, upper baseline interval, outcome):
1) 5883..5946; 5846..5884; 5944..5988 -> 2.4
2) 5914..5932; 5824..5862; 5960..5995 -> -0.2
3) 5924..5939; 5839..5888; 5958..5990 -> 0.3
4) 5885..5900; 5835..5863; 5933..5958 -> 0.6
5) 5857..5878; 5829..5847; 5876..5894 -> -0.8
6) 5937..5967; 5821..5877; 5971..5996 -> 0.8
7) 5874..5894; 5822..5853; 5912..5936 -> -0.3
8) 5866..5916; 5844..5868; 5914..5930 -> 1.1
